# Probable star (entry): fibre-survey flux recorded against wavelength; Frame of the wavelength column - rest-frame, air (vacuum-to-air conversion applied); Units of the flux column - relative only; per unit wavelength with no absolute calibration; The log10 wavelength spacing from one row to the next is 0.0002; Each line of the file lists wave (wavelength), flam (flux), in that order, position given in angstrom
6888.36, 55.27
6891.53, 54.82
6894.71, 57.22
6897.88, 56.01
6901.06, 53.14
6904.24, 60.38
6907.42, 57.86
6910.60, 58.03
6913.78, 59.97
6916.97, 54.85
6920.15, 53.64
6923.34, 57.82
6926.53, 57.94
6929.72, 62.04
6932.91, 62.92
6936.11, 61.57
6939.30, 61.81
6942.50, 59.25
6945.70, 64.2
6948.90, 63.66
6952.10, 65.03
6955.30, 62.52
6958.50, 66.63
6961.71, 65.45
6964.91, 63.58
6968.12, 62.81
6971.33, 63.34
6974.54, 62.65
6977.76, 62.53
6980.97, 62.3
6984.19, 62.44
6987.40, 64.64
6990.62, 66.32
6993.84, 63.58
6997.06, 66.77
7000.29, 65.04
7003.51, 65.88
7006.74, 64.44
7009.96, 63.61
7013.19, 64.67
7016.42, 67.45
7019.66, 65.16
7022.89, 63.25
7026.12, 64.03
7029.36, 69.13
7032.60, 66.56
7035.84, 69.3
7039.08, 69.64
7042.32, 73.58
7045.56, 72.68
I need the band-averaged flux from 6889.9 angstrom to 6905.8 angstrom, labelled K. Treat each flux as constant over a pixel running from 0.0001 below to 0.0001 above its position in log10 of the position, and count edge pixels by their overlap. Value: 56.3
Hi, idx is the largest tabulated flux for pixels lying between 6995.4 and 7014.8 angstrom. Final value 66.77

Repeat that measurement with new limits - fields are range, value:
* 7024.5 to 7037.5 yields 69.3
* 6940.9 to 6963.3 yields 66.63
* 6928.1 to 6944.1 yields 62.92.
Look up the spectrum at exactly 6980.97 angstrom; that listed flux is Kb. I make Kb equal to 62.3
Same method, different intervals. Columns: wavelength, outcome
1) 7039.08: 69.64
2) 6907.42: 57.86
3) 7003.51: 65.88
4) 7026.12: 64.03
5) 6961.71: 65.45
